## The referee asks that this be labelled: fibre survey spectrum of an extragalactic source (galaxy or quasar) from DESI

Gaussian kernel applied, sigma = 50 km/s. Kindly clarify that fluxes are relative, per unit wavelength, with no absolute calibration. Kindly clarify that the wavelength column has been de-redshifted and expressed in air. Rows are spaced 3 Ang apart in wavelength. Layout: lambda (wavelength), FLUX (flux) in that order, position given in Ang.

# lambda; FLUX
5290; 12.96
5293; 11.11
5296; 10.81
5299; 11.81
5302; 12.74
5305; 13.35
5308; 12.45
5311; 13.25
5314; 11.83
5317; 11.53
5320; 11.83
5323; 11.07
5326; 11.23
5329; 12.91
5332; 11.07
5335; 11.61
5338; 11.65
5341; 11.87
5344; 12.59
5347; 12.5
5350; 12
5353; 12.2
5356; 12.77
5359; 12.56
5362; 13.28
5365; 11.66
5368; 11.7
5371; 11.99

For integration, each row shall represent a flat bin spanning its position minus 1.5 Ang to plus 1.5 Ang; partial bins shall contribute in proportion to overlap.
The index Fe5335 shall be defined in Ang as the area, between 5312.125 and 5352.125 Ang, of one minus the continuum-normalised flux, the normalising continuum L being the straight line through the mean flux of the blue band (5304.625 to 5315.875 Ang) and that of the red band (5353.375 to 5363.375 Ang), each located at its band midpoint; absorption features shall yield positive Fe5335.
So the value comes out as 2.7 Ang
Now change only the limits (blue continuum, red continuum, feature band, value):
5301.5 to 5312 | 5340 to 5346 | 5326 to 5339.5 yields 0.8 Ang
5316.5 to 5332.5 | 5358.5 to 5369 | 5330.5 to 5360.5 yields -0.2 Ang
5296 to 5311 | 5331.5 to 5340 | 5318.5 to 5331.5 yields 0.1 Ang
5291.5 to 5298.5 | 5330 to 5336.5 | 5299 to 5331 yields -2.6 Ang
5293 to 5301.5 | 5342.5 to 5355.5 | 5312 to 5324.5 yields 0.2 Ang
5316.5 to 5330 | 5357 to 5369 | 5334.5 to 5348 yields -0.1 Ang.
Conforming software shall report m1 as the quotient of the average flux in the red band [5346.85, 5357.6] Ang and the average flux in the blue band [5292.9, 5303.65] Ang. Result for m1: 1.06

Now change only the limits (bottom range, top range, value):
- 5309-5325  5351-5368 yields 1.04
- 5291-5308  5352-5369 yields 1.03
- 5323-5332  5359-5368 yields 1.05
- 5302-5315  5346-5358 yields 0.97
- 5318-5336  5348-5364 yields 1.08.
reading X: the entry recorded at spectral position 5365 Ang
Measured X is 11.66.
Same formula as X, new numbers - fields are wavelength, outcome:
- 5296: 10.81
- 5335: 11.61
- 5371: 11.99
